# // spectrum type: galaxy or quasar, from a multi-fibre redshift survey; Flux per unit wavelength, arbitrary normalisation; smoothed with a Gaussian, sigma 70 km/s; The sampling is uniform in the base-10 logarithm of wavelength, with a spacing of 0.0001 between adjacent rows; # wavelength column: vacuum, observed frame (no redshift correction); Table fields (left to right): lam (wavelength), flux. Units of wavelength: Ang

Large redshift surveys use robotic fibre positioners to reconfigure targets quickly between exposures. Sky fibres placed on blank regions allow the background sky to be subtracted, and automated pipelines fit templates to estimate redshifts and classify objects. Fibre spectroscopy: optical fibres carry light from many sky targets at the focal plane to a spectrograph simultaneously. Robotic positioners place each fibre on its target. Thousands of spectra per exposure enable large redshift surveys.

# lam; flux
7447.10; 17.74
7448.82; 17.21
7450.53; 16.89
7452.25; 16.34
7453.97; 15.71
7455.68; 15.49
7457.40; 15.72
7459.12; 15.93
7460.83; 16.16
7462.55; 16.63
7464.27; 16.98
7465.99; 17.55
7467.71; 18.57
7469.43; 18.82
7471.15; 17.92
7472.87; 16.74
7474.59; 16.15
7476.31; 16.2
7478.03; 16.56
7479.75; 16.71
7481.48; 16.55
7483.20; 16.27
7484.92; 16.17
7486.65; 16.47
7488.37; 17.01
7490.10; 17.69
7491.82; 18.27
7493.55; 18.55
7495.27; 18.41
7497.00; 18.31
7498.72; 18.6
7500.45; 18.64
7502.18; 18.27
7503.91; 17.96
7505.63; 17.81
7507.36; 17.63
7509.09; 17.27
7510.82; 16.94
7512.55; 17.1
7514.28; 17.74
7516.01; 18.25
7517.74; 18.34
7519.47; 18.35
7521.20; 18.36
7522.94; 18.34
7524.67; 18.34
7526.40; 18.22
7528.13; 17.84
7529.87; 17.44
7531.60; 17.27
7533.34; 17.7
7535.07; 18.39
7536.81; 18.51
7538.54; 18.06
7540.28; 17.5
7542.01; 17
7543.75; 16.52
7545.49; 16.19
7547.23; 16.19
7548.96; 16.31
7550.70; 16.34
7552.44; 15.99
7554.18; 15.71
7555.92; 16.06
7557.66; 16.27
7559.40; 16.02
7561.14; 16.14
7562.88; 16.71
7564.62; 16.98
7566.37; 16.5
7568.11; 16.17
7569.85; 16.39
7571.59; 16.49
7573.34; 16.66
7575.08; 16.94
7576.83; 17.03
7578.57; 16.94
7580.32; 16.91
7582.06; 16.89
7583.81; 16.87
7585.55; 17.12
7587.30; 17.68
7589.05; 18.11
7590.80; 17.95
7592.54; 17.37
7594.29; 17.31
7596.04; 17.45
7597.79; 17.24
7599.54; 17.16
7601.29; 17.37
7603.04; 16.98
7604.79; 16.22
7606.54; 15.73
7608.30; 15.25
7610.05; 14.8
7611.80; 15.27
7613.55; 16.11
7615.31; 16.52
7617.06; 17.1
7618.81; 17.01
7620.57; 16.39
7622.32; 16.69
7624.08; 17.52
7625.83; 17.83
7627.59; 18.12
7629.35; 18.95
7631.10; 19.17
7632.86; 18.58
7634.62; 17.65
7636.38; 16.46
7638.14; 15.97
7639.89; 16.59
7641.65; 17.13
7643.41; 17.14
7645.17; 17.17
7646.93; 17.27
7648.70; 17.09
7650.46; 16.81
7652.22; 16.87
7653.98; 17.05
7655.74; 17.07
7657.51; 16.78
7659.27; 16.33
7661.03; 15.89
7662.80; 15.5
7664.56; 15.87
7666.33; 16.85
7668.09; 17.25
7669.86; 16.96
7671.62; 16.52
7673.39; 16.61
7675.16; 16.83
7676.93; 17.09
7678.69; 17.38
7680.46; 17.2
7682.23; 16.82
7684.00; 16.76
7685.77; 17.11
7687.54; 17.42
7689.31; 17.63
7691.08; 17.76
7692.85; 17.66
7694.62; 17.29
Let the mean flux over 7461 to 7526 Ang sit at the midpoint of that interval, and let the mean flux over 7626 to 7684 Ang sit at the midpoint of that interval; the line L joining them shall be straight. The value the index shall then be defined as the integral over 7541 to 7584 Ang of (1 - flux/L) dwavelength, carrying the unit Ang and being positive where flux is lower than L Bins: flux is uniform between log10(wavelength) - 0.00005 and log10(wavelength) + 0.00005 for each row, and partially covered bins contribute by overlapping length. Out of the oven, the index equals 2.1 Ang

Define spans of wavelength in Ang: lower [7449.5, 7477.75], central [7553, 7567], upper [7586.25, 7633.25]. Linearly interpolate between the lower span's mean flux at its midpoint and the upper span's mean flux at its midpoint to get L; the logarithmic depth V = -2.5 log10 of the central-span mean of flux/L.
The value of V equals 0.04 mag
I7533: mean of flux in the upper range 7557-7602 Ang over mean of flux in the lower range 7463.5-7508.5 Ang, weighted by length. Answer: 0.97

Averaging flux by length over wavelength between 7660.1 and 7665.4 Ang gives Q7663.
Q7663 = 15.8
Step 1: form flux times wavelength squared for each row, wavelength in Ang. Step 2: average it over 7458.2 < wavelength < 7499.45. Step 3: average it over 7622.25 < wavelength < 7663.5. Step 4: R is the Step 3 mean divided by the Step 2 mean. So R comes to 1.04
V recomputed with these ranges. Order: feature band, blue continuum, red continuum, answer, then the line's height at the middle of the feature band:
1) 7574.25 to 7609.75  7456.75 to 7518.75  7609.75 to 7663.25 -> 0.006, 17.1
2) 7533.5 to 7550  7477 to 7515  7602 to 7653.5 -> 0.005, 17.3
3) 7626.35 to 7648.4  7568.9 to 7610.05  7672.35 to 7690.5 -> -0.031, 17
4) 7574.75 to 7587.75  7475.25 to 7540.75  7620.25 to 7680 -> 0.020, 17.4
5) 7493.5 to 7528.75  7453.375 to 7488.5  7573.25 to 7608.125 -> -0.077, 16.8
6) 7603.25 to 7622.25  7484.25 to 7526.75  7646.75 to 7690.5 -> 0.071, 17.2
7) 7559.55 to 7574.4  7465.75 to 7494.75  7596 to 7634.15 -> 0.036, 17.1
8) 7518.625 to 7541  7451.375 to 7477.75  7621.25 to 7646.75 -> -0.062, 17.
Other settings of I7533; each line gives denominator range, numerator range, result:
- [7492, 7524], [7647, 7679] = 0.93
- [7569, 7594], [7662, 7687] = 0.98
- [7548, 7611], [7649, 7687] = 1.01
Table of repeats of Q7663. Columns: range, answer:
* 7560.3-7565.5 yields 16.6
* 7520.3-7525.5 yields 18.3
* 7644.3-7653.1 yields 17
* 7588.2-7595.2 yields 17.7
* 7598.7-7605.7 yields 16.9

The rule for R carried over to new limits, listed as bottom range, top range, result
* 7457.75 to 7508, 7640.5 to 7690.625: 1.02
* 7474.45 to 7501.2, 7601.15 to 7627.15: 0.98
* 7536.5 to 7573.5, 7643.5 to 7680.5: 1.04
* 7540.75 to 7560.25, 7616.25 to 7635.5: 1.11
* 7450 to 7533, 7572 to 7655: 1.01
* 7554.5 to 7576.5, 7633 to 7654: 1.05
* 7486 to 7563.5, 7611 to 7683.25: 1.00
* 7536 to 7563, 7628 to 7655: 1.07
